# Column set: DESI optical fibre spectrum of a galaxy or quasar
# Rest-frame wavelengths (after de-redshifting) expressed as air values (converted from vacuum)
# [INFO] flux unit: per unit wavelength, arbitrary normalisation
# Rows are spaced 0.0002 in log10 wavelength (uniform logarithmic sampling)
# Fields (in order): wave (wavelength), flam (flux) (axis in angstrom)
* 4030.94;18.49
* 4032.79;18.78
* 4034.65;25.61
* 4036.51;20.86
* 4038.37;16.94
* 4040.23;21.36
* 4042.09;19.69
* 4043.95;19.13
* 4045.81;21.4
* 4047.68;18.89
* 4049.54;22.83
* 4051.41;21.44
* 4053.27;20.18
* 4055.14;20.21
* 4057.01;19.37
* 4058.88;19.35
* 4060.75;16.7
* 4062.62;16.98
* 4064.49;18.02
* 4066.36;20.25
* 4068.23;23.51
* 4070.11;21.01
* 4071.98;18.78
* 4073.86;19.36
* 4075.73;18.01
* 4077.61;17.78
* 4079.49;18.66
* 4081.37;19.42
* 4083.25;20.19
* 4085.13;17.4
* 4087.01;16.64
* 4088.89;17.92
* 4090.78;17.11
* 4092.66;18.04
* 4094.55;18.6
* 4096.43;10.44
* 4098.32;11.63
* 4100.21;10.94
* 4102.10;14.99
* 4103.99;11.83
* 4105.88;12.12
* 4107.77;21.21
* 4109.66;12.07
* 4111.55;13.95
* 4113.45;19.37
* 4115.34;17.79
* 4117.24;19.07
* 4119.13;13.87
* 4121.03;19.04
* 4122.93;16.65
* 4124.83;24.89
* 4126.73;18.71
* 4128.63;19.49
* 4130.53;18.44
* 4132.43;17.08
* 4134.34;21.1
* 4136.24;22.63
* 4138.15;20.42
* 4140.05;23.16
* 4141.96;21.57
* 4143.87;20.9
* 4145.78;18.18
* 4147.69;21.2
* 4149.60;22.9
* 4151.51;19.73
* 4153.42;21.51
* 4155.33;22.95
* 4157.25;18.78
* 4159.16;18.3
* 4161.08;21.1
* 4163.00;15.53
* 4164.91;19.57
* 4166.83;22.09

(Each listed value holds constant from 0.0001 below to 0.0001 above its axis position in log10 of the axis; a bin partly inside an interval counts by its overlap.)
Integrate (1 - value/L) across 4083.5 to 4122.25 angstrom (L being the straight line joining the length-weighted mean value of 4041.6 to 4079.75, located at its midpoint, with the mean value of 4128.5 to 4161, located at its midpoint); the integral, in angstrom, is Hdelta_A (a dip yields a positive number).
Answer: 8.3 angstrom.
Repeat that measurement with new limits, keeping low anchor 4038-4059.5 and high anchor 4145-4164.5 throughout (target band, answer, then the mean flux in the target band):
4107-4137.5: 2.43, 18.5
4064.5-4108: 6.40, 17.2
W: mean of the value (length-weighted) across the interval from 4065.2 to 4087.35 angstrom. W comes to 19.3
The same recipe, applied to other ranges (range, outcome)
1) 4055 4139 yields 17.8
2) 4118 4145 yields 19.8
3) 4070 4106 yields 16.5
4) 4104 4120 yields 15.9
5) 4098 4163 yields 18.5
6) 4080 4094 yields 18.1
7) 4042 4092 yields 19.3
